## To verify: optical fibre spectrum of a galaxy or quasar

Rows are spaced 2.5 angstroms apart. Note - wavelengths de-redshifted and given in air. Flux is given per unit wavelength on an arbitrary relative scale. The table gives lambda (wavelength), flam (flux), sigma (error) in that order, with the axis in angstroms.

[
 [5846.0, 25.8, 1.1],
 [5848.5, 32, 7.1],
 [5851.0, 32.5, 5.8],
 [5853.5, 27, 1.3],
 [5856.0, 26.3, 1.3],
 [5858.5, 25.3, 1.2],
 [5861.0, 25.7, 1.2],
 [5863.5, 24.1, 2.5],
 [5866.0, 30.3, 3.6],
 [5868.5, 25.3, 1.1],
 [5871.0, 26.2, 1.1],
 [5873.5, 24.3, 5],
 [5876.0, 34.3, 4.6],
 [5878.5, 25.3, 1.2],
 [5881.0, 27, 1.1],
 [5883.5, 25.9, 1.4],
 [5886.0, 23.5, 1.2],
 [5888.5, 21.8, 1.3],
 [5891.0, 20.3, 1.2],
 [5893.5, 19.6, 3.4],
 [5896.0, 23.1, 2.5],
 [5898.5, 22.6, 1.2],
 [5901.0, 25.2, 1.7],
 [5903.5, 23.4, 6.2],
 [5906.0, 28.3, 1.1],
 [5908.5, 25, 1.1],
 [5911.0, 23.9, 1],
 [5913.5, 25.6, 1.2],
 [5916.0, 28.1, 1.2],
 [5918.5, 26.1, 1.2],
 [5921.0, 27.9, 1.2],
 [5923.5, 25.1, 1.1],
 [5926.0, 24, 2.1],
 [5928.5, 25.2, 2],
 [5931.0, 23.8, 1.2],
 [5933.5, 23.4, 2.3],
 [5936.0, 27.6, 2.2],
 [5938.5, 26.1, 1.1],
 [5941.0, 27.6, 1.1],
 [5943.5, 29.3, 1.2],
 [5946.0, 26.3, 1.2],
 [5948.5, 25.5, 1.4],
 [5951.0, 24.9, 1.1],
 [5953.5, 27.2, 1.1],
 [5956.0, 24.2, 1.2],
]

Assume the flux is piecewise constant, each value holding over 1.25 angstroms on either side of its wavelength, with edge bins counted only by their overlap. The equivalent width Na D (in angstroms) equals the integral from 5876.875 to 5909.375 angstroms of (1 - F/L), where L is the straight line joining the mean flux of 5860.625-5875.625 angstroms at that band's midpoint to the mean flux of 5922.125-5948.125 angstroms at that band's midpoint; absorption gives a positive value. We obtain 2.7 angstroms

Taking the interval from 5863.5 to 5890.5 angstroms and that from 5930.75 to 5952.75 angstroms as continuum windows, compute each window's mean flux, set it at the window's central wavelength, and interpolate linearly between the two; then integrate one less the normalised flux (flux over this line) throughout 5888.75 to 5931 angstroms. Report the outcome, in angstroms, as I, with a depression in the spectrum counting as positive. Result 2.7 angstroms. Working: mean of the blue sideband 26.1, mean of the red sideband 26.2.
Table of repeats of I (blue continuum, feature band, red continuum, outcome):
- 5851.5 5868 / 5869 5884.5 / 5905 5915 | -0.4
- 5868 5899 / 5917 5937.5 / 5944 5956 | 0.1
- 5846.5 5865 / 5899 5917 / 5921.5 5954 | 0.7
